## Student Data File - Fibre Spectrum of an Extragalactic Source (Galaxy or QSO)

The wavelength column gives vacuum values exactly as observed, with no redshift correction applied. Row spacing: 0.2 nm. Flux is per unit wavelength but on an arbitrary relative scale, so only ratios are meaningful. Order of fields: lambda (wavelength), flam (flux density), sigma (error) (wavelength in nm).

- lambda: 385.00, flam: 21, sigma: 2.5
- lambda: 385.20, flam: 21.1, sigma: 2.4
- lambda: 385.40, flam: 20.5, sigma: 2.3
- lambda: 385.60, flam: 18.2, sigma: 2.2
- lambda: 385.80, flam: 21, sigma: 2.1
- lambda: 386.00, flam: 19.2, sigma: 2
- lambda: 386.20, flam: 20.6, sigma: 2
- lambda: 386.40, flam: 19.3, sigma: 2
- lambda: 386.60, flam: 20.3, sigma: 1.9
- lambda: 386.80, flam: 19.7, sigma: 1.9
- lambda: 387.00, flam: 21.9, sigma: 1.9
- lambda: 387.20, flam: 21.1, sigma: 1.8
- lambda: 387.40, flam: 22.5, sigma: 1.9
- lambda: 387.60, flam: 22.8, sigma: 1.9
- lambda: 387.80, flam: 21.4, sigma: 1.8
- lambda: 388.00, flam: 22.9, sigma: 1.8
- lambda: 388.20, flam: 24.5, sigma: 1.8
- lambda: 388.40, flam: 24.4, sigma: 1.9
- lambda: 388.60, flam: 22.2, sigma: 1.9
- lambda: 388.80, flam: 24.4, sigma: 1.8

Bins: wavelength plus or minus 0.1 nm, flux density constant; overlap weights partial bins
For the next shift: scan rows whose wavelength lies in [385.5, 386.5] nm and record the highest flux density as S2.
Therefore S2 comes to 21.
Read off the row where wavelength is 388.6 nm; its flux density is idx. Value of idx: 22.2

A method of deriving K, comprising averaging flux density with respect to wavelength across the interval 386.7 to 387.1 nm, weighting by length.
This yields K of 20.8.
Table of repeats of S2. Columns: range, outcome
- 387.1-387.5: 22.5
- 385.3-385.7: 20.5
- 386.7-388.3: 24.5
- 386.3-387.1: 21.9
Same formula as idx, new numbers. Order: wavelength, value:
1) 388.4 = 24.4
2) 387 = 21.9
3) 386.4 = 19.3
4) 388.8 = 24.4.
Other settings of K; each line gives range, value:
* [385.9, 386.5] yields 19.7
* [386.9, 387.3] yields 21.5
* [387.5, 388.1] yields 22.4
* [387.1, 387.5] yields 21.8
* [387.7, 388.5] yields 23.3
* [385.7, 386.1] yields 20.1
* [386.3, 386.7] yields 19.8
